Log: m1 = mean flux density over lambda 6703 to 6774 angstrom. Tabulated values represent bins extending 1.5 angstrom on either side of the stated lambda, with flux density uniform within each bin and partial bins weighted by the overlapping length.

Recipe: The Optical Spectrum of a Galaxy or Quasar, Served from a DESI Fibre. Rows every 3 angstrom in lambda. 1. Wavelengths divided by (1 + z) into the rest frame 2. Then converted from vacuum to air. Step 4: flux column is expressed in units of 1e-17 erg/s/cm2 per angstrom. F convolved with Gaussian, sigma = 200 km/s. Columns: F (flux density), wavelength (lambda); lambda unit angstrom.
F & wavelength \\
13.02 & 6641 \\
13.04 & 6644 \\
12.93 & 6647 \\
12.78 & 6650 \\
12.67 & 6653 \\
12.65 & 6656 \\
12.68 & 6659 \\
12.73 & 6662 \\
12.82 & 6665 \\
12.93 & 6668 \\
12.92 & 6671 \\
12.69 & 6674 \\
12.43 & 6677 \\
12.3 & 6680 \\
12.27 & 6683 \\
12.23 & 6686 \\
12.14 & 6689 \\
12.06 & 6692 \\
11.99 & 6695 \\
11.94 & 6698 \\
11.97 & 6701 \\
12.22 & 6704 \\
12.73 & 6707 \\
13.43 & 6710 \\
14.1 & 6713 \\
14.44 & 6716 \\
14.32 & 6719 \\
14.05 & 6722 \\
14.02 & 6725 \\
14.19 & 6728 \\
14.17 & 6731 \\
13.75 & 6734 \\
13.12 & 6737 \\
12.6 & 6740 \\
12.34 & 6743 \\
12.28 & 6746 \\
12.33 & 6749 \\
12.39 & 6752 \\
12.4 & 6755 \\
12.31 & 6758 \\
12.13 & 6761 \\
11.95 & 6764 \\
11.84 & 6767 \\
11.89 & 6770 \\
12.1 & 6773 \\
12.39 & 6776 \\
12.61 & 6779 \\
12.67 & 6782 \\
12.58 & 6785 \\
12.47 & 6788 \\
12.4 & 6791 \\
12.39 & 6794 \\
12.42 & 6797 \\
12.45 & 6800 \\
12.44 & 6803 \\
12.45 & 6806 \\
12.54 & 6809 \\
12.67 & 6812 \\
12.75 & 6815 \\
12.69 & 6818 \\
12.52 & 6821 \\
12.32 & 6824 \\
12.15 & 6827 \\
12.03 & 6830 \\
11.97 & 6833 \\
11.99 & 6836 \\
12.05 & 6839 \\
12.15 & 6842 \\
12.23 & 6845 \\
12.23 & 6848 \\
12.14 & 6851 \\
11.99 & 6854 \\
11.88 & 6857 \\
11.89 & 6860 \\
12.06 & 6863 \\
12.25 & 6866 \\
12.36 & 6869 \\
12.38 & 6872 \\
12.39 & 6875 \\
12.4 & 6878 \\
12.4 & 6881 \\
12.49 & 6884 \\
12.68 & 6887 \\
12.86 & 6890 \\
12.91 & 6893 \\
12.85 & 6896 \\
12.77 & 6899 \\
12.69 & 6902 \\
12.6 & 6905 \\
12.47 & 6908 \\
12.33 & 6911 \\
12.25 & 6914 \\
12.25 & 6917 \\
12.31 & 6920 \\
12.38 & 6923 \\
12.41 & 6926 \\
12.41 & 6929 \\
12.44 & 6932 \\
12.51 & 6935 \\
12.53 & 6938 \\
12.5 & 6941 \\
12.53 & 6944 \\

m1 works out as 13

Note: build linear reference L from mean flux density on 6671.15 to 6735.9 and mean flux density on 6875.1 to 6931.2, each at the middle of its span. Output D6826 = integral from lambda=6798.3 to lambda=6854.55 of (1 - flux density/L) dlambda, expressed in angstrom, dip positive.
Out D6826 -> 1.8 angstrom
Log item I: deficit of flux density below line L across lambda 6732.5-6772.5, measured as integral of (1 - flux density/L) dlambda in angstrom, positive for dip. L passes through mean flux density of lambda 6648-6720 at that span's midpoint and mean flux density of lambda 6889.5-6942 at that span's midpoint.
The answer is 0.8 angstrom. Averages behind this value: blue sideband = 12.7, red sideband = 12.5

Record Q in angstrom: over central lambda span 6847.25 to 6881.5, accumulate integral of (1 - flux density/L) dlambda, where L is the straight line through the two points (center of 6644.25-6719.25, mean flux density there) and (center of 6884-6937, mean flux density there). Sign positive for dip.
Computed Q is 1.0 angstrom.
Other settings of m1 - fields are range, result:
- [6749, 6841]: 12.3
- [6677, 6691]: 12.2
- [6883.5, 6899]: 12.8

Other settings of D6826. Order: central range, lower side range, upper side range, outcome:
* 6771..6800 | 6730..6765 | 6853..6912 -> 0.3 angstrom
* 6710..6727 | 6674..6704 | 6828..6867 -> -2.7 angstrom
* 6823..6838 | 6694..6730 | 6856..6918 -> 0.8 angstrom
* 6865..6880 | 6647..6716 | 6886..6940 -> 0.2 angstrom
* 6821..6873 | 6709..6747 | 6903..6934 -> 2.9 angstrom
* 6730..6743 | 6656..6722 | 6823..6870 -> -0.7 angstrom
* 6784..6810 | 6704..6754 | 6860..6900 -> 1.0 angstrom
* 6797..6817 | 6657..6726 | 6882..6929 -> 0.2 angstrom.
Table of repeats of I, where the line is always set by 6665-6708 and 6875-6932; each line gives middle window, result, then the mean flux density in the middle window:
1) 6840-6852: 0.3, 12.2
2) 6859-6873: 0.3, 12.2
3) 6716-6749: -2.9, 13.5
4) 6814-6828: 0.0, 12.5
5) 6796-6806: 0.0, 12.4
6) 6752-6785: 0.4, 12.3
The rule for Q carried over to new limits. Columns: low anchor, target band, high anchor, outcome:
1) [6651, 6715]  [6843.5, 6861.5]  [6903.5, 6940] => 0.6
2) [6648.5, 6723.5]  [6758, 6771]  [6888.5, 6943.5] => 0.7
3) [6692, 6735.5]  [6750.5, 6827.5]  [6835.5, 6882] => 2.1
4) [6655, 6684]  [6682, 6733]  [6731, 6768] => -2.0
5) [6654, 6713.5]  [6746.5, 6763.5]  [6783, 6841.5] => 0.2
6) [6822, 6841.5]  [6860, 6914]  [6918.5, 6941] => -0.9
